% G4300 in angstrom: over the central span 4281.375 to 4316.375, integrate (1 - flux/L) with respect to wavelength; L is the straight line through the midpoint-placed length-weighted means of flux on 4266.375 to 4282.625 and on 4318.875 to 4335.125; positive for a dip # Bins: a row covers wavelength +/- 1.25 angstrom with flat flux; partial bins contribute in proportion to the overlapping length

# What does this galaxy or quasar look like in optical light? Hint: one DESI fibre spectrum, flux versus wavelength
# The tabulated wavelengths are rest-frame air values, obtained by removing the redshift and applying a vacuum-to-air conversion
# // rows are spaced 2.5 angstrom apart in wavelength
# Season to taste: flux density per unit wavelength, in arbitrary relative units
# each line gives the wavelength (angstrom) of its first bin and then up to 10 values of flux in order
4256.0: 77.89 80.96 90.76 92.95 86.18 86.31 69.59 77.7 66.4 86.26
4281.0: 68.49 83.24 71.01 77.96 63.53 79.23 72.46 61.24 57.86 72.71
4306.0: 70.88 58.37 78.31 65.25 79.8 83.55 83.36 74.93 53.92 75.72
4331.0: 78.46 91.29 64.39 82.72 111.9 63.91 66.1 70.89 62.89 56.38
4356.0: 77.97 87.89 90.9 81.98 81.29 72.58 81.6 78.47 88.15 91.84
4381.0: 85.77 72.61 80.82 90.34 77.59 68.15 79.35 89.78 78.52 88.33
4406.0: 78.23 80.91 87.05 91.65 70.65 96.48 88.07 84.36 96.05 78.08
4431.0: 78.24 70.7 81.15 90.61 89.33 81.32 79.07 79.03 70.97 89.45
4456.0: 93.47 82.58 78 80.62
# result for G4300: 2.7 angstrom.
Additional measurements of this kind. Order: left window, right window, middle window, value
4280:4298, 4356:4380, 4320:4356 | 2.5 angstrom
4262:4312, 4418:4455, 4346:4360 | 1.3 angstrom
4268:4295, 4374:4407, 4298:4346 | 2.3 angstrom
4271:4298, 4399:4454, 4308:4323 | 0.1 angstrom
